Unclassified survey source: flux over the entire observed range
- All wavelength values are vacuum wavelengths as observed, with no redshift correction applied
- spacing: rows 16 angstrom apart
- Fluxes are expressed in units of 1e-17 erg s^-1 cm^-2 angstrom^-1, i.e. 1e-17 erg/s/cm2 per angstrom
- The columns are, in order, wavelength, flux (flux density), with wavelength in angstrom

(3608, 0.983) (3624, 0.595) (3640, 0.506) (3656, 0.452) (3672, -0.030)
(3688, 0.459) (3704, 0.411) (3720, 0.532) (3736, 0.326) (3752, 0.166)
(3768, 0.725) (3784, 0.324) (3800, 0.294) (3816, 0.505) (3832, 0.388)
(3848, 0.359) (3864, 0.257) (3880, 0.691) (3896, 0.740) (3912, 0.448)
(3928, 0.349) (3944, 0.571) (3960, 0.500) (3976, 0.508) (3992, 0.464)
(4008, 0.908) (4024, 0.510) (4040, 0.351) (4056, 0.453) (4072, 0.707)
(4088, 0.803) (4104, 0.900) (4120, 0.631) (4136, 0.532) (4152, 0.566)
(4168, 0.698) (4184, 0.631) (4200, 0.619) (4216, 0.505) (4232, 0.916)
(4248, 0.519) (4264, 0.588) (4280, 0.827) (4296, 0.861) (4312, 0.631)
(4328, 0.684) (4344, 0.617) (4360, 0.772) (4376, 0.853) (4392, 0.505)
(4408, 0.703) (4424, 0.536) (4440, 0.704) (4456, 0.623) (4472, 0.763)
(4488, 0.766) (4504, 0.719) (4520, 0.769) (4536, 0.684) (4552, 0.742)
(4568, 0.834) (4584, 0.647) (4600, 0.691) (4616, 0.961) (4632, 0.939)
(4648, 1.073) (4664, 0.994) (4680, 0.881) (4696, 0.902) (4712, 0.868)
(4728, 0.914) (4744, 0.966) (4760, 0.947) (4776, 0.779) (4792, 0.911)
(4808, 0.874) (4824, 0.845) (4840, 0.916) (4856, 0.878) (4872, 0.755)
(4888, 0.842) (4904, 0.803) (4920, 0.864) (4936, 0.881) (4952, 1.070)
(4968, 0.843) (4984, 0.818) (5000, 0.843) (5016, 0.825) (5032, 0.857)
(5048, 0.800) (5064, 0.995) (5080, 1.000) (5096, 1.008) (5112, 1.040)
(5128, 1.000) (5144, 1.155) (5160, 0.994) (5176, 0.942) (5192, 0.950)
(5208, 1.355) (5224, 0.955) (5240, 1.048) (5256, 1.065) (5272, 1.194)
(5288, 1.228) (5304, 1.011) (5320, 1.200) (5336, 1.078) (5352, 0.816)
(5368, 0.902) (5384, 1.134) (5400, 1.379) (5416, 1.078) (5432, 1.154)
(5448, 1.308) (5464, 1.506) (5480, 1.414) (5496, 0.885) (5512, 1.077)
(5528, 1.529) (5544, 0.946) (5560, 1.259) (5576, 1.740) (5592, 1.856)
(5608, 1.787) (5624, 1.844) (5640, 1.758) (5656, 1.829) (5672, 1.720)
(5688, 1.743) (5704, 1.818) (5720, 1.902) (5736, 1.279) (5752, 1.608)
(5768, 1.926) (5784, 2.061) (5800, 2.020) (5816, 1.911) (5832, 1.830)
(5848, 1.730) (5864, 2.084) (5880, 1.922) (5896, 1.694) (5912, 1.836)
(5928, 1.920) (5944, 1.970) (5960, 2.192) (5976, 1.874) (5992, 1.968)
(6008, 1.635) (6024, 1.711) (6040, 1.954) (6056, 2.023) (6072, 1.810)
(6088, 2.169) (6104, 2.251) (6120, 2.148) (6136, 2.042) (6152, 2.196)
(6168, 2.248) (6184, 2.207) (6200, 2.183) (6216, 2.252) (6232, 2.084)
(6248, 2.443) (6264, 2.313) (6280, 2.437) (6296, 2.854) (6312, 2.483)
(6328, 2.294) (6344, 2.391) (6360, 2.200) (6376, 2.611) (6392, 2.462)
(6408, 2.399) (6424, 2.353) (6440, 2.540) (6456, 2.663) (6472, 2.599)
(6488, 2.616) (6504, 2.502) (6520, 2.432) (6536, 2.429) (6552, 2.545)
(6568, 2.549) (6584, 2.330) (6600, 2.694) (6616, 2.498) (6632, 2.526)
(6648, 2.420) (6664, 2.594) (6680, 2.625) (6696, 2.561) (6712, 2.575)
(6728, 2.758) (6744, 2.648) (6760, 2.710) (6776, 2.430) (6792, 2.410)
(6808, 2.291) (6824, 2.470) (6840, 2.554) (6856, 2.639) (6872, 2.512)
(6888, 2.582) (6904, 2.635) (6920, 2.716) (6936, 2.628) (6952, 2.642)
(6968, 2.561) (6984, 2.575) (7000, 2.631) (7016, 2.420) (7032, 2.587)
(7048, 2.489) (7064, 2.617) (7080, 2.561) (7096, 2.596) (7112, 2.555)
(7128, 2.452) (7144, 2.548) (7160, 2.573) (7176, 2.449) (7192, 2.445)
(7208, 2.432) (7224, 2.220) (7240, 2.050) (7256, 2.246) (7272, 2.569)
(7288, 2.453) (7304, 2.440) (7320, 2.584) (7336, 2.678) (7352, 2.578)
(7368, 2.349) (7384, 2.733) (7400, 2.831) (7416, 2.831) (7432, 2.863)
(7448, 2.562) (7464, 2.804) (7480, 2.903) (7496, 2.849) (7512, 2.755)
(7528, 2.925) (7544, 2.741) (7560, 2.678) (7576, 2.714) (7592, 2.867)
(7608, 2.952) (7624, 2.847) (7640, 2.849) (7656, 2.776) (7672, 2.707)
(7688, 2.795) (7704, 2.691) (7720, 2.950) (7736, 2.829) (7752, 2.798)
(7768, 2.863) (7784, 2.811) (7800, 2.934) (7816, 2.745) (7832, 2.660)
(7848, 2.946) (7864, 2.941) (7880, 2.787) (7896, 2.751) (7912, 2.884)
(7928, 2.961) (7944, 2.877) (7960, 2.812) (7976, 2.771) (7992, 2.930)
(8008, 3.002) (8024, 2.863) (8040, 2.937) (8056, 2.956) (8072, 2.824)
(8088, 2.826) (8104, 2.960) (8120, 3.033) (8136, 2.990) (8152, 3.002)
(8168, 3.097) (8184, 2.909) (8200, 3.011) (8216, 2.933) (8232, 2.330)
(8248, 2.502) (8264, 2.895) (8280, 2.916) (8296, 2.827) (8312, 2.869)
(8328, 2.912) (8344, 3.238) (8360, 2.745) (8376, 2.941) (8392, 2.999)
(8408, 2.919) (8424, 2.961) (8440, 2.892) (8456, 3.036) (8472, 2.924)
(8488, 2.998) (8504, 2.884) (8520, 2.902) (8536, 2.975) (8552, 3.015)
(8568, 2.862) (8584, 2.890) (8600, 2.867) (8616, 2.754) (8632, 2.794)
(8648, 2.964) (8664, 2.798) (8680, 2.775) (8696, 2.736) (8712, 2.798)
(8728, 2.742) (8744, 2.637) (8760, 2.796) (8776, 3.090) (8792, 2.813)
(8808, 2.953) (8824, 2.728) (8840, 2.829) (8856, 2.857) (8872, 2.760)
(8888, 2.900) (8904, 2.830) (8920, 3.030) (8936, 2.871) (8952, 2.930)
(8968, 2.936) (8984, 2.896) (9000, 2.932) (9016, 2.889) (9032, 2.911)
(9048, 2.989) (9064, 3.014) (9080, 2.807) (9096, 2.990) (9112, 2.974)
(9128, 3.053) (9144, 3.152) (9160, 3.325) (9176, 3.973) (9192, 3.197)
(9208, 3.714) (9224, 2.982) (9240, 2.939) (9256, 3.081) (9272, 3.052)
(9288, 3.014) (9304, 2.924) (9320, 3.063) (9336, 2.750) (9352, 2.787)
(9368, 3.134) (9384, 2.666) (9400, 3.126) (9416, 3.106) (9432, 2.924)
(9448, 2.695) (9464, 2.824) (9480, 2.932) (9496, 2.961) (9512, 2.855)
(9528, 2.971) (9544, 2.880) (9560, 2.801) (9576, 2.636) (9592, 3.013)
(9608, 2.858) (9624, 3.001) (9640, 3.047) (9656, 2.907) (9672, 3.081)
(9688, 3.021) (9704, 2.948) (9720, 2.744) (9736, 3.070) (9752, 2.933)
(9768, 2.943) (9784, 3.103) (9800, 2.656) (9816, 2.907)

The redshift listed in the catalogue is 0.397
